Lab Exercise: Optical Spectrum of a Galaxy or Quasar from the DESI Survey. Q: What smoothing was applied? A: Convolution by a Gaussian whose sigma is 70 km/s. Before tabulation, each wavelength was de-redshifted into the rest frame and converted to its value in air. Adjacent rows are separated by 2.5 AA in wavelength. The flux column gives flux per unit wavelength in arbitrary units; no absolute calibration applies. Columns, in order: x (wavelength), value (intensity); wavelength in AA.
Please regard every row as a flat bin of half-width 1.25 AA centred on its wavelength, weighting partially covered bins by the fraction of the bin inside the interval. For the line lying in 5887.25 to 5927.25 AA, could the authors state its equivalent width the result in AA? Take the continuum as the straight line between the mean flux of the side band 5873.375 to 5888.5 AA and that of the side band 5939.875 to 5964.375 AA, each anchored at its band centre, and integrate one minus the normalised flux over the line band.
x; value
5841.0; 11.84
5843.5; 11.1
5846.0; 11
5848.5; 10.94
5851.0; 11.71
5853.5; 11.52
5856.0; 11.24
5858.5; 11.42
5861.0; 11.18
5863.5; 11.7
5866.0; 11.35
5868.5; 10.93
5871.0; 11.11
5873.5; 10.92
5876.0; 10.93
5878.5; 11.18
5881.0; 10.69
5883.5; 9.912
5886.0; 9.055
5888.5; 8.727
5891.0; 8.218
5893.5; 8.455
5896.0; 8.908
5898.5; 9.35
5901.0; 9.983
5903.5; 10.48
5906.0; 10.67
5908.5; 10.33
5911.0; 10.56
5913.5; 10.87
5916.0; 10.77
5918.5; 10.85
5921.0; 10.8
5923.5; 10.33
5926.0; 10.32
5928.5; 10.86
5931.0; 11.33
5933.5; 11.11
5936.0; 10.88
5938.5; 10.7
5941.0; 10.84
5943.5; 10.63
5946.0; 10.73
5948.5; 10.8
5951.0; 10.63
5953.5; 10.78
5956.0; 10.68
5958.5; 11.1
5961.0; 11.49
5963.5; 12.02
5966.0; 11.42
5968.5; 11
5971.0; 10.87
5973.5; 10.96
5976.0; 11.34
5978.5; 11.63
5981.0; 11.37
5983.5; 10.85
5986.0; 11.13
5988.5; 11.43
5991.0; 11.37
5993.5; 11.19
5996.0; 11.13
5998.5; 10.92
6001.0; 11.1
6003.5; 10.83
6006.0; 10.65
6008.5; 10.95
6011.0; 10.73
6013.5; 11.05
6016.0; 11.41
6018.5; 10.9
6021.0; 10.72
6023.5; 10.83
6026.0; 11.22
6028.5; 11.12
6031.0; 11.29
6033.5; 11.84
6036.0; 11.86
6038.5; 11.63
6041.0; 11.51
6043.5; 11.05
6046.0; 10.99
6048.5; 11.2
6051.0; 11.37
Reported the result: 2.1 AA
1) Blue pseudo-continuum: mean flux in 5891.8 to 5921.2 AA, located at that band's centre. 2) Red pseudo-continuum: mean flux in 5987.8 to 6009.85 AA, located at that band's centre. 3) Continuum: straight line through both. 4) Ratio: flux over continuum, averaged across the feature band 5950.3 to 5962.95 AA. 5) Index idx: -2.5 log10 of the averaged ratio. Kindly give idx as -0.04 mag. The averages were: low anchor 10.1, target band 11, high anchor 11.1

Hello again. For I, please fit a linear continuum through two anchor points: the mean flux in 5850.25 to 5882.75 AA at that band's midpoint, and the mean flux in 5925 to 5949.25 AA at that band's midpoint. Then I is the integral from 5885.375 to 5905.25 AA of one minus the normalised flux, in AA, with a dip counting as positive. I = 3.3 AA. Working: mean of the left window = 11.2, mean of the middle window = 9.19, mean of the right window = 10.8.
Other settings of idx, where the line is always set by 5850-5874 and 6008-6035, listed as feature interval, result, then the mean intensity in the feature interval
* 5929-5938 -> 0.017 mag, 11.1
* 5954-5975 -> 0.000 mag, 11.2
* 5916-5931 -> 0.053 mag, 10.7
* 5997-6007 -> 0.024 mag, 10.9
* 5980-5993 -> -0.007 mag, 11.2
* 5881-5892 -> 0.223 mag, 9.19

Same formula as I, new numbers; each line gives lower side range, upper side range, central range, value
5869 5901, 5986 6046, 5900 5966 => -3.2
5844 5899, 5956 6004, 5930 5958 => 0.4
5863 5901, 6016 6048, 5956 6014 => -1.4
